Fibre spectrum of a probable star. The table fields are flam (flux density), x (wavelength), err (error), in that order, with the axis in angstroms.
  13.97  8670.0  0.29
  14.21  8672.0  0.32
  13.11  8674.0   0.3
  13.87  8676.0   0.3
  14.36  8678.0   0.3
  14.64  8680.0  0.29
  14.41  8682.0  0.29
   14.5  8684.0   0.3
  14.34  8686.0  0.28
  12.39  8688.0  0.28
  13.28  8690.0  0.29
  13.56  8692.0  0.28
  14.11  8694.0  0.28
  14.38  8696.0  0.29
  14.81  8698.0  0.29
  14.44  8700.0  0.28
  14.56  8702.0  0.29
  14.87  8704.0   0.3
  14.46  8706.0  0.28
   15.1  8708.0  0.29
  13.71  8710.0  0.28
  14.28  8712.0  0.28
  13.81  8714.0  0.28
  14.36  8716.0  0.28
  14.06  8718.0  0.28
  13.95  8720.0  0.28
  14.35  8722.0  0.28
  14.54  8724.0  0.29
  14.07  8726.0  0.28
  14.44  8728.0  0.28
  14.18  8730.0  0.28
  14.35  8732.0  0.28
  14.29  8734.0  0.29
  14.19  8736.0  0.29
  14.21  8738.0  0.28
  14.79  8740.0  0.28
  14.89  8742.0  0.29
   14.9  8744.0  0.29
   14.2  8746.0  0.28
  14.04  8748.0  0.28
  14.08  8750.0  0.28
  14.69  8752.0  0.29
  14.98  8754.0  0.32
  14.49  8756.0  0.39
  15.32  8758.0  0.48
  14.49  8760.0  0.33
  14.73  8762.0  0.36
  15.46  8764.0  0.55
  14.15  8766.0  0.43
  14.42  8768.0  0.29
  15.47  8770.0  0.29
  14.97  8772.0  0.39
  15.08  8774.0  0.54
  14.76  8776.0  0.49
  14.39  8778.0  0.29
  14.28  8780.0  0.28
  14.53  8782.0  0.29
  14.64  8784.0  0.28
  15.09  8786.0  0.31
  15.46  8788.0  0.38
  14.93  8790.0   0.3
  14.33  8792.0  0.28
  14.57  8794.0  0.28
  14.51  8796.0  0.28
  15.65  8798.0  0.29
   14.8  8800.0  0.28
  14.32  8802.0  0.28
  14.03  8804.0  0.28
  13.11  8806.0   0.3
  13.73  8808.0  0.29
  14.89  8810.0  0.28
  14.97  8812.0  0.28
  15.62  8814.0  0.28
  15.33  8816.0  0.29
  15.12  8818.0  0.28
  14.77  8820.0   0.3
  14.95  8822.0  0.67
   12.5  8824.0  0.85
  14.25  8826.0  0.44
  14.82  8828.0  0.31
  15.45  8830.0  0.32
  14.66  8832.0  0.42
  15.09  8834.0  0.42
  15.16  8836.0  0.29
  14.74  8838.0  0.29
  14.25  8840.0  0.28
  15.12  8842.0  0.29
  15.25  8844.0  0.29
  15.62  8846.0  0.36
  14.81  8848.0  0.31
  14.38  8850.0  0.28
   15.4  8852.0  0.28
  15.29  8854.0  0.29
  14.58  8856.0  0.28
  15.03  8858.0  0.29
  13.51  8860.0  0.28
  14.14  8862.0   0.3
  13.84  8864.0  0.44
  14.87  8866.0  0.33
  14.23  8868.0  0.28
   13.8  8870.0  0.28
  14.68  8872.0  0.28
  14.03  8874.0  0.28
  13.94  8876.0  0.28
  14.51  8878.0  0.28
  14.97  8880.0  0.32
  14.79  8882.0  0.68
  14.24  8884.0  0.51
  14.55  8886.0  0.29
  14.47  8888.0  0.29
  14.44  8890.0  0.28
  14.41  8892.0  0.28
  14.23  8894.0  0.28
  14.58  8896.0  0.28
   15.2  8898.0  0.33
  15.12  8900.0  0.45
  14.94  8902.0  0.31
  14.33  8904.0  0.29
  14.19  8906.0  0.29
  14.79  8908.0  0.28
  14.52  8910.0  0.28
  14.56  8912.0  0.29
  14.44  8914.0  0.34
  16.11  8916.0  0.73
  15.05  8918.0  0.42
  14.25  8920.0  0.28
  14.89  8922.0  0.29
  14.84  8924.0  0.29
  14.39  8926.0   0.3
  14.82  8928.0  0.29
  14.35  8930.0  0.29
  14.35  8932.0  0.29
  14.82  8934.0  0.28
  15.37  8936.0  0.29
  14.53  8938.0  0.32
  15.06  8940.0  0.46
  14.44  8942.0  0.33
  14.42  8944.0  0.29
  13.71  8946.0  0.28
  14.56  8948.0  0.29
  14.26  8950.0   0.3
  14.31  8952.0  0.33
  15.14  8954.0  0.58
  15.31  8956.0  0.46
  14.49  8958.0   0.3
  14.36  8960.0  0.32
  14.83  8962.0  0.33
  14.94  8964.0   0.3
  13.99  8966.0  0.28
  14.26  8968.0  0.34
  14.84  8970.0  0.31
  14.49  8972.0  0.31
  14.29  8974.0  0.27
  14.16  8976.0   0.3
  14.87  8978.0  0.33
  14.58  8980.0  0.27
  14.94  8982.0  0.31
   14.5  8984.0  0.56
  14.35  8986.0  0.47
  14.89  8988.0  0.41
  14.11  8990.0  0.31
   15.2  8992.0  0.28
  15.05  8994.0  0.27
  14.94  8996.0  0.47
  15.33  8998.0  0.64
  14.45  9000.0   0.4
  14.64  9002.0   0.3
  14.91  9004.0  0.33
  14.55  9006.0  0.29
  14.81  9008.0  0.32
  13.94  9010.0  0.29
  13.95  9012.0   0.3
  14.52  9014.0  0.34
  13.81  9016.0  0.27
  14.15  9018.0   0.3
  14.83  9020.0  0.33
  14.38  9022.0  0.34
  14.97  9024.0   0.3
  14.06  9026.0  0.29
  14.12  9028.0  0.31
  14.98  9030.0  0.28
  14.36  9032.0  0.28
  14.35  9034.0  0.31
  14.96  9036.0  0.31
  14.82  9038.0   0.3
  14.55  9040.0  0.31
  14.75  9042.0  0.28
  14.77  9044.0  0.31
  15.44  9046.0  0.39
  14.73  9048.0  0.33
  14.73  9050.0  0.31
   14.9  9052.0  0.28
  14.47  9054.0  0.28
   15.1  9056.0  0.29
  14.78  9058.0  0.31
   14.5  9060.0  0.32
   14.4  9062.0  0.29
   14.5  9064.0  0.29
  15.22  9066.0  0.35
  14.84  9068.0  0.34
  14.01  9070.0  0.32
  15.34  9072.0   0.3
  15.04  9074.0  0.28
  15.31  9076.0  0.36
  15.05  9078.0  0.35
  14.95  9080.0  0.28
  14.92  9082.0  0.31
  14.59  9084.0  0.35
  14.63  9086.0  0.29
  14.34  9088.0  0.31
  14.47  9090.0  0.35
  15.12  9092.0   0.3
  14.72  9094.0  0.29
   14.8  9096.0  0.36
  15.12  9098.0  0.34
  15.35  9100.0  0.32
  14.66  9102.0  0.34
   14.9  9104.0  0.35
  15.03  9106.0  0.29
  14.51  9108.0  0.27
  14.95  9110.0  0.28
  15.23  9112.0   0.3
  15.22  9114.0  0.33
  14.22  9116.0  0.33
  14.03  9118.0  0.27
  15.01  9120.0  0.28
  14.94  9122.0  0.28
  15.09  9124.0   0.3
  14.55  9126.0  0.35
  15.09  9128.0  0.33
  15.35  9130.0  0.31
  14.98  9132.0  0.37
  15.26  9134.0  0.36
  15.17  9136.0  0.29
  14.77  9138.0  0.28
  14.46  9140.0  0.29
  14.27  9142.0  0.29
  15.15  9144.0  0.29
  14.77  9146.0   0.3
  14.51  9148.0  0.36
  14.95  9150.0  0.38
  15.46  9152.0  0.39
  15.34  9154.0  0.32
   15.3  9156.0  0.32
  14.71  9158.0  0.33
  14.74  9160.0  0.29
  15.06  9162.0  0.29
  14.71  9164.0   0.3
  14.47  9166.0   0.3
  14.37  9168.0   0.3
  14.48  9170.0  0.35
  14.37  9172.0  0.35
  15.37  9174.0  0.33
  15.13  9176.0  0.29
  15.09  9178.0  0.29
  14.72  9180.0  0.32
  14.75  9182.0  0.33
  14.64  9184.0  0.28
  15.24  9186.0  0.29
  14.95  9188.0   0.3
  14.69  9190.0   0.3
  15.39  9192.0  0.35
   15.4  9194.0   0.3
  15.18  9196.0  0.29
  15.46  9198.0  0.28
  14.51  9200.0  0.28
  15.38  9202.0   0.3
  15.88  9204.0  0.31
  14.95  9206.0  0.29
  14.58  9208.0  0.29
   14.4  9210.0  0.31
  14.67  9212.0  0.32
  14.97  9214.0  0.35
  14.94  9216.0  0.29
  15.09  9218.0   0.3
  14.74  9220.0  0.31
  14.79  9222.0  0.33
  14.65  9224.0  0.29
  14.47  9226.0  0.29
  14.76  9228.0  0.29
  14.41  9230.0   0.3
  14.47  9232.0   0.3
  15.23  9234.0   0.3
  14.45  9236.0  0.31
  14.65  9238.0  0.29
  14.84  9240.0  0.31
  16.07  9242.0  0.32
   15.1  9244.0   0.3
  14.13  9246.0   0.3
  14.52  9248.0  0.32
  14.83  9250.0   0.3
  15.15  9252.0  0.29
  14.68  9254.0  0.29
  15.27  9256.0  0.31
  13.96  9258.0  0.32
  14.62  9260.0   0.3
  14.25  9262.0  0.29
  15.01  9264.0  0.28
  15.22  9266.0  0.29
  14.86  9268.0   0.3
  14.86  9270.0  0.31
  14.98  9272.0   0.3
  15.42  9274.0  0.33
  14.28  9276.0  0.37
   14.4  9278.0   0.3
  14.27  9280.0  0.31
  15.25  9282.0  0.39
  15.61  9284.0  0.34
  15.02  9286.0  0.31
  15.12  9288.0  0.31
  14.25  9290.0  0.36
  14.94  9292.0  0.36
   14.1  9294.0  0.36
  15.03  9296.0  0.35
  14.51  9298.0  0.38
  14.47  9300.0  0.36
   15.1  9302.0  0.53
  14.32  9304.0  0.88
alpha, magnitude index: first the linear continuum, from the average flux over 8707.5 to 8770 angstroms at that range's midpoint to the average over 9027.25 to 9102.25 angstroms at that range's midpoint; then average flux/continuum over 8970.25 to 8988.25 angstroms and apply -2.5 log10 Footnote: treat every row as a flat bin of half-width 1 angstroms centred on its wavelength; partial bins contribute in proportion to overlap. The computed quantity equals 0.01 mag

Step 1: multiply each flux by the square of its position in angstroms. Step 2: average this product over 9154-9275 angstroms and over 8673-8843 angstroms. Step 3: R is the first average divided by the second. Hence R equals 1.1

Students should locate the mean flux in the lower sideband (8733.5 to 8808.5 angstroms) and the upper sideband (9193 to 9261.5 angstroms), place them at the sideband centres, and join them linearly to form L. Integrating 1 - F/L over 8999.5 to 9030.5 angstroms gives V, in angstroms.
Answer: 0.6 angstroms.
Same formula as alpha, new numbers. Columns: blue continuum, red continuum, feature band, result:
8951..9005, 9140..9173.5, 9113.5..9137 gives -0.010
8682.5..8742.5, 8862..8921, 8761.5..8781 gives -0.032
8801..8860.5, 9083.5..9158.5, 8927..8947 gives 0.013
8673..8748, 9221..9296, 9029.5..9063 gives -0.012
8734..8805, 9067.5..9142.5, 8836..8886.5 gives 0.010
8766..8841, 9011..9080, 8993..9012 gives -0.001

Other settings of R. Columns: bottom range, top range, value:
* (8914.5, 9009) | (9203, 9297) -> 1.08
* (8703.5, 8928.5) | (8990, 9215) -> 1.08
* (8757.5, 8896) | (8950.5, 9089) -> 1.05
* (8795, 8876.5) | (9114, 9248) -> 1.10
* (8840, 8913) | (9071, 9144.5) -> 1.07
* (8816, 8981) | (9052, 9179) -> 1.07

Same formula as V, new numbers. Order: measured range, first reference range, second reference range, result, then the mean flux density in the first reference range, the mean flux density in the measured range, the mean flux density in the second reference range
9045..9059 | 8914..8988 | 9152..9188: -0.13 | 14.6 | 14.9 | 14.9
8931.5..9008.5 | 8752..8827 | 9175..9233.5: 0.71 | 14.7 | 14.6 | 14.9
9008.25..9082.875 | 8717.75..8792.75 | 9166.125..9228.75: 0.65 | 14.6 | 14.7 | 14.9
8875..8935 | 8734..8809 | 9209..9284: 0.09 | 14.6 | 14.6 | 14.8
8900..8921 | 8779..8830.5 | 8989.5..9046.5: -0.17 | 14.6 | 14.7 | 14.6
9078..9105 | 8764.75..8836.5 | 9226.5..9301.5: -0.14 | 14.7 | 14.8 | 14.8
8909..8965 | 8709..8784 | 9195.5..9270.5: -0.22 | 14.5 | 14.7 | 14.8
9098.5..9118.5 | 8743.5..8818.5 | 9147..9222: 0.07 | 14.7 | 14.8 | 14.9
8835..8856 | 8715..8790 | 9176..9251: -0.49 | 14.6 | 15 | 14.9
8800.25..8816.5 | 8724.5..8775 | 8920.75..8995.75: 0.13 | 14.6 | 14.5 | 14.6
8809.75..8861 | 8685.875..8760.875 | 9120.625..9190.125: -1.30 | 14.3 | 14.8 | 14.9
